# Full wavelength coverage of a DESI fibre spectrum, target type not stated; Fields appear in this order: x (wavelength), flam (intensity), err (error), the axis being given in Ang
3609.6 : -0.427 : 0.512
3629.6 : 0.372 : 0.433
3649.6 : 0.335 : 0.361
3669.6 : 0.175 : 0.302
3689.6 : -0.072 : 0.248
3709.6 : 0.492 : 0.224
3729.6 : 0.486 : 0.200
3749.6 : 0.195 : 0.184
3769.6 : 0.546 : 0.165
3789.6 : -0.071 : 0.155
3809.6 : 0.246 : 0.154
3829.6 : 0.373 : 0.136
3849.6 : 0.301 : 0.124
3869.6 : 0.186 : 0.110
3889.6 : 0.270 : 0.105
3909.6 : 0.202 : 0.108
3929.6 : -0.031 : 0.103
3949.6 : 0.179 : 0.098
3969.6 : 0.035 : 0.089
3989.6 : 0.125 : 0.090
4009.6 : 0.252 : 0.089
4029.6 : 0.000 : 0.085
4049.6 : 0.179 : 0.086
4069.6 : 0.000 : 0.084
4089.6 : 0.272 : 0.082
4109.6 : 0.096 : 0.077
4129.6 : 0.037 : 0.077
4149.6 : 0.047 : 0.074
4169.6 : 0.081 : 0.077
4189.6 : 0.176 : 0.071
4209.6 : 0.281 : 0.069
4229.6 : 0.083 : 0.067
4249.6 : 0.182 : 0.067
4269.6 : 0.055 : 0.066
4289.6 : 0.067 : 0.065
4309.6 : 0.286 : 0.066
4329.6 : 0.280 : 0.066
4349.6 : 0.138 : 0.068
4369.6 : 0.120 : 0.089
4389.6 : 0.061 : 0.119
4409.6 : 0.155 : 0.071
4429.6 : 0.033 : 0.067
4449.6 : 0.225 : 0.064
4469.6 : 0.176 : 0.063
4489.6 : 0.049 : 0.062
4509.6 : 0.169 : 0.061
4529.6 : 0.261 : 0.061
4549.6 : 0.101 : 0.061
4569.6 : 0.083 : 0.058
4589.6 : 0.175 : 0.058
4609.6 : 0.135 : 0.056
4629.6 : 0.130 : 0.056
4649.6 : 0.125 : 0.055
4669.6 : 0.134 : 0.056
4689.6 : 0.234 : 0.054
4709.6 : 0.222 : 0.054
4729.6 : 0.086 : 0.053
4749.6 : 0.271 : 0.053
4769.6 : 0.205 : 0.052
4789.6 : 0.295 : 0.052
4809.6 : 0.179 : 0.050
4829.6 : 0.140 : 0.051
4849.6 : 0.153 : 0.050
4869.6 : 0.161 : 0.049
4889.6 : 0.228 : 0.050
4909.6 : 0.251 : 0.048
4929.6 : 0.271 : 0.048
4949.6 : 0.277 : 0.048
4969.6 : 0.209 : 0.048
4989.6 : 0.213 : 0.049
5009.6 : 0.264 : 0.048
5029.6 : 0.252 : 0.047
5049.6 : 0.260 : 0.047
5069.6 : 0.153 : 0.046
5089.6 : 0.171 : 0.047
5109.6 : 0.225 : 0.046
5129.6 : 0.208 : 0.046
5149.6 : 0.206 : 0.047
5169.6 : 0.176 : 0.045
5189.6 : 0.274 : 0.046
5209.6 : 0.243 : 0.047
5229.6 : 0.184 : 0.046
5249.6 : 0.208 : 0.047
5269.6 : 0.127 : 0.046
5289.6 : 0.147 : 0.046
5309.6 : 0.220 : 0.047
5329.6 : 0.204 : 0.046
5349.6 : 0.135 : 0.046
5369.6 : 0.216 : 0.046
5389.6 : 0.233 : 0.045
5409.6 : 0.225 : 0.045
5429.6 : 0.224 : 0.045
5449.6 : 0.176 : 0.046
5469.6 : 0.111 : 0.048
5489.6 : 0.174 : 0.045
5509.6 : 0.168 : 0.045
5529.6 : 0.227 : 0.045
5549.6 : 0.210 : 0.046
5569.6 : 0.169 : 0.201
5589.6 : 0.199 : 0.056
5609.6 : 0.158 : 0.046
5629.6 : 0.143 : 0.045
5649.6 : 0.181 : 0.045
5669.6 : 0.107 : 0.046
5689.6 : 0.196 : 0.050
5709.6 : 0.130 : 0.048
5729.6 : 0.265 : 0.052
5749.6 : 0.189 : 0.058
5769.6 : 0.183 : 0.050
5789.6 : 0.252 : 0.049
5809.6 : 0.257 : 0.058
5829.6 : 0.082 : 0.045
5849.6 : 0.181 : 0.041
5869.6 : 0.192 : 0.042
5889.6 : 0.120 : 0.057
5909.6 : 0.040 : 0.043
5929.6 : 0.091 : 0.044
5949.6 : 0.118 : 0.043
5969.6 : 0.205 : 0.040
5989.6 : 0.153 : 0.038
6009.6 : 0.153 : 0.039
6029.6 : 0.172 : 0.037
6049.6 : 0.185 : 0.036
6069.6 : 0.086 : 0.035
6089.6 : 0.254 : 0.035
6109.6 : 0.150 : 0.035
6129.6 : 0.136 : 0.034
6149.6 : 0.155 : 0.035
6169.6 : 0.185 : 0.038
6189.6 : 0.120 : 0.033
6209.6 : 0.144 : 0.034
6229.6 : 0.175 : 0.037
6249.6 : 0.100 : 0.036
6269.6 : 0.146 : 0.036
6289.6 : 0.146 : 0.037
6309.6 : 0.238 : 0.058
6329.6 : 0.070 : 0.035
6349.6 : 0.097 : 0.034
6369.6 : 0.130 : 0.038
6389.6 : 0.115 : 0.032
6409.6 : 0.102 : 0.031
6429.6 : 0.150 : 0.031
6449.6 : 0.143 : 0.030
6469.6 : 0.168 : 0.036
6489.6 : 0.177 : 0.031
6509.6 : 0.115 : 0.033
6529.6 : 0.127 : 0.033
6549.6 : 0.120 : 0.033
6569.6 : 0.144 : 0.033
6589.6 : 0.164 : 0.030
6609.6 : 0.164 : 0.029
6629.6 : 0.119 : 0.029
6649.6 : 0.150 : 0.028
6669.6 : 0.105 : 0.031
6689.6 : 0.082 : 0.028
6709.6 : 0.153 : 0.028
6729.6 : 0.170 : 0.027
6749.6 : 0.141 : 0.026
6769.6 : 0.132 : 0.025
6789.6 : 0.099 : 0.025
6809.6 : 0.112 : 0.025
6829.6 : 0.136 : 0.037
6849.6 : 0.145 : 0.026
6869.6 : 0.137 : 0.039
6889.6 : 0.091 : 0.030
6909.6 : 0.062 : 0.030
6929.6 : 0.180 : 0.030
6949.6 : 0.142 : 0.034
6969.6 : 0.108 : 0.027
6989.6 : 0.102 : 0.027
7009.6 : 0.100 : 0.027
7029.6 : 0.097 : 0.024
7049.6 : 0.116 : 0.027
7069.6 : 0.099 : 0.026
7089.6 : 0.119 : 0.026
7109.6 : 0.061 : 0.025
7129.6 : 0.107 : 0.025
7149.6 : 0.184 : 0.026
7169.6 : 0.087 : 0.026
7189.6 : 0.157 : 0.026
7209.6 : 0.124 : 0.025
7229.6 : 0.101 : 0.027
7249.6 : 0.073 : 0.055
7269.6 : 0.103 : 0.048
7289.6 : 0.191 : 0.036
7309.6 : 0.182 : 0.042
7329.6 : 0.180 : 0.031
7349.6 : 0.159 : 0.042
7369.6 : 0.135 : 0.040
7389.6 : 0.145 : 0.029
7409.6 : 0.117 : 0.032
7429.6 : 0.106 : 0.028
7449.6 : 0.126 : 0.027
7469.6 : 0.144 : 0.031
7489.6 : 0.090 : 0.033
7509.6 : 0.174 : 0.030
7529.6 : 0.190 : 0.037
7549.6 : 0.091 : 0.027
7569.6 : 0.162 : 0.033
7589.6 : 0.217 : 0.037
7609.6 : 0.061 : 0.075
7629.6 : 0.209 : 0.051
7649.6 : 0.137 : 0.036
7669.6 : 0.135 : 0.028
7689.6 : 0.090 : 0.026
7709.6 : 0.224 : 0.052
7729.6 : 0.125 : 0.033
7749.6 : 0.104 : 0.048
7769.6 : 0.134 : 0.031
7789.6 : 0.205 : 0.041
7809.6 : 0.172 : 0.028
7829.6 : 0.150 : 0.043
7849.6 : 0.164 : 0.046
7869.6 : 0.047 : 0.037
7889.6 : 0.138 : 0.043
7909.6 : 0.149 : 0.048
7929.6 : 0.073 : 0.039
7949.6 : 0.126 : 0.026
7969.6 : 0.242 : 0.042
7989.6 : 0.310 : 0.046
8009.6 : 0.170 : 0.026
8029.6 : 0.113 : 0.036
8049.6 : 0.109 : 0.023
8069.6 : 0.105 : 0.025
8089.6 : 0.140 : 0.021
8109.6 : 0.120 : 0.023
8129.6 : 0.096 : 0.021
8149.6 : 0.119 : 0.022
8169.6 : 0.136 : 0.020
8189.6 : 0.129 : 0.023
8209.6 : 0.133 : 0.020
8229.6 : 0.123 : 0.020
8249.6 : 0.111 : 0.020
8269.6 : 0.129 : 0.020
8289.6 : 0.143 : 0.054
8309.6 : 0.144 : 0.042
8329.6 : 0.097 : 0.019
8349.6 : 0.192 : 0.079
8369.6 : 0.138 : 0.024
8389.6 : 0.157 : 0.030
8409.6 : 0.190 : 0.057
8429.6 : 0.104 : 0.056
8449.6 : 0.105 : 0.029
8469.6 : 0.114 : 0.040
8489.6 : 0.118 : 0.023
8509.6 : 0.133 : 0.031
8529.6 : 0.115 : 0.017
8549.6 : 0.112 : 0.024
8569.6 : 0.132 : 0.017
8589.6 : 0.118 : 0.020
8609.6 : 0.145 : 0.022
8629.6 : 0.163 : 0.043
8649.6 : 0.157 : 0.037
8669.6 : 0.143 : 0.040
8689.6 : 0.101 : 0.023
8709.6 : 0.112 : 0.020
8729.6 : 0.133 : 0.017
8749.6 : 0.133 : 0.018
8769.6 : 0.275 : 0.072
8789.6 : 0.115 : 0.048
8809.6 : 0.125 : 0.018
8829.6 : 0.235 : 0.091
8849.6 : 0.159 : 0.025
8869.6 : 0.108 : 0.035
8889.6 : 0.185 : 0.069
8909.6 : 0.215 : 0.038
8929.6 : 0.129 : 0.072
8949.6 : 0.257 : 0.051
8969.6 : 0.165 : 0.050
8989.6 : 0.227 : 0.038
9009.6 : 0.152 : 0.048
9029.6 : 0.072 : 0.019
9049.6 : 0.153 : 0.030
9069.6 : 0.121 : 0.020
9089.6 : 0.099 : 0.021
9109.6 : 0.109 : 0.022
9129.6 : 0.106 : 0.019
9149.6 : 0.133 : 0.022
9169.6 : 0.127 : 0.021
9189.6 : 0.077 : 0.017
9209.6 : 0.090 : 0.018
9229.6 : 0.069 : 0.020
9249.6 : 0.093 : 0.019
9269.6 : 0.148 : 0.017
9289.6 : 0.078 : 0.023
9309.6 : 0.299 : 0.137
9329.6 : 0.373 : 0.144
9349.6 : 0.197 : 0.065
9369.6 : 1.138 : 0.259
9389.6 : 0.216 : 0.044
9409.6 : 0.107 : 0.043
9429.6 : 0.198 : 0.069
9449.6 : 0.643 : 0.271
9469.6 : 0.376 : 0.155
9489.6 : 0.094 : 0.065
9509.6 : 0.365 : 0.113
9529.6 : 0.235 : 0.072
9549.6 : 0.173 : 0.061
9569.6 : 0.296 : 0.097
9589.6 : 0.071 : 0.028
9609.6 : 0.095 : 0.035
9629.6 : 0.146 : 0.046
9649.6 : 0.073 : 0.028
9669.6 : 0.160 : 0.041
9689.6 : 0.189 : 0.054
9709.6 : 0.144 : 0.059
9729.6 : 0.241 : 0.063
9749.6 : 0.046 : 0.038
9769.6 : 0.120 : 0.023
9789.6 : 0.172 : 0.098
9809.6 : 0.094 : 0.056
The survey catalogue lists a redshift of 0.216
